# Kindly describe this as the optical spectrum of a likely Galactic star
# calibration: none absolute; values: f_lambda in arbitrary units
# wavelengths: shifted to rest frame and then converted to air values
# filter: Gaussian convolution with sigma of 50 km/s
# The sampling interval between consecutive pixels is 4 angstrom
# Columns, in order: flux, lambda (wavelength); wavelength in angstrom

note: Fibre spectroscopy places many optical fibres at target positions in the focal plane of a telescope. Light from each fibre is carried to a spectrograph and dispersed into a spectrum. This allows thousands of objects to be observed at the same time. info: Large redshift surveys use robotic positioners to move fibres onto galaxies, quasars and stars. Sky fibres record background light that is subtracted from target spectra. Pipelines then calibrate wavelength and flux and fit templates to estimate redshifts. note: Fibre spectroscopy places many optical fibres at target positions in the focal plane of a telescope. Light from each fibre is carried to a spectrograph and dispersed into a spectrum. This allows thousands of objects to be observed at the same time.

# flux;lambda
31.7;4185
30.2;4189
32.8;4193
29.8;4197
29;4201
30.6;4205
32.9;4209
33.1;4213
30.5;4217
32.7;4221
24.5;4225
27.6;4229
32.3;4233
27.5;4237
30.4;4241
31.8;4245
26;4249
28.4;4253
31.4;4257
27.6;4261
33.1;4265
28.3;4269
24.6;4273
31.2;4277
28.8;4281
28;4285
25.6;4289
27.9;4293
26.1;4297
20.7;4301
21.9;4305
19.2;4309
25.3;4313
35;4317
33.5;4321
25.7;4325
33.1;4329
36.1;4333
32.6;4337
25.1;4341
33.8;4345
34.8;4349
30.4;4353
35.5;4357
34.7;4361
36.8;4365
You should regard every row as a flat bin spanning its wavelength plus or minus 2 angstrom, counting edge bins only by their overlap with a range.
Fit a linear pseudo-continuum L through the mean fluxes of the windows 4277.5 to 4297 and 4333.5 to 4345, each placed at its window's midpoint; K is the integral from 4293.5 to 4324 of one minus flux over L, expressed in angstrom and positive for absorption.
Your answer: 3.1 angstrom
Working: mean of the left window 27.7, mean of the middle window 26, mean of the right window 30.7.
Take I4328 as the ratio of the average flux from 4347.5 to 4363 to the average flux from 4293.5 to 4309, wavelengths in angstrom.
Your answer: 1.5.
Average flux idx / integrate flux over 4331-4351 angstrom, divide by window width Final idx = 32.5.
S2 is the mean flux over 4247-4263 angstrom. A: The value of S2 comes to 28.4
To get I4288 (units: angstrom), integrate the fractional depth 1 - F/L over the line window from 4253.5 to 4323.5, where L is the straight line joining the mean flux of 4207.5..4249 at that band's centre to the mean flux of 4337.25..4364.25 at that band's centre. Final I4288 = 8.4 angstrom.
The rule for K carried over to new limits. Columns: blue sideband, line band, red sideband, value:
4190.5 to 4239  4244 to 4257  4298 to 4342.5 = 0.3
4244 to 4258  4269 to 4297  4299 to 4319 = -1.2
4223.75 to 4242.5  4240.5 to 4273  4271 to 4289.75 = -1.3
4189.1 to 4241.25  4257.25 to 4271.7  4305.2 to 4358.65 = 0.3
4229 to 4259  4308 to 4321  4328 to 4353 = 1.4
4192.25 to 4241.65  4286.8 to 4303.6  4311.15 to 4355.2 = 3.3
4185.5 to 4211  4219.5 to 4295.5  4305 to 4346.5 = 3.7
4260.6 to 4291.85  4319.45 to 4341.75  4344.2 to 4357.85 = 0.5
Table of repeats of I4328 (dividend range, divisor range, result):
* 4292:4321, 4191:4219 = 0.82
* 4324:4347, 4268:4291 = 1.13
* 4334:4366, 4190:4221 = 1.05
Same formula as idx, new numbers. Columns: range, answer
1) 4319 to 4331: 30.8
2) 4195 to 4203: 29.4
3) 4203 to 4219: 31.8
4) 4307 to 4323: 28.2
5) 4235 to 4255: 28.8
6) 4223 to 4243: 28.5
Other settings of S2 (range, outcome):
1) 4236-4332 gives 28.1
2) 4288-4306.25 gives 24.5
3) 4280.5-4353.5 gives 28.6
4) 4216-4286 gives 29.1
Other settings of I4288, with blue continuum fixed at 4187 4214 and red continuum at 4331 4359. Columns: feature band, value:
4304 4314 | 3.2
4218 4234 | 1.1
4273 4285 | 1.2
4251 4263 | 1.0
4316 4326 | 0.2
